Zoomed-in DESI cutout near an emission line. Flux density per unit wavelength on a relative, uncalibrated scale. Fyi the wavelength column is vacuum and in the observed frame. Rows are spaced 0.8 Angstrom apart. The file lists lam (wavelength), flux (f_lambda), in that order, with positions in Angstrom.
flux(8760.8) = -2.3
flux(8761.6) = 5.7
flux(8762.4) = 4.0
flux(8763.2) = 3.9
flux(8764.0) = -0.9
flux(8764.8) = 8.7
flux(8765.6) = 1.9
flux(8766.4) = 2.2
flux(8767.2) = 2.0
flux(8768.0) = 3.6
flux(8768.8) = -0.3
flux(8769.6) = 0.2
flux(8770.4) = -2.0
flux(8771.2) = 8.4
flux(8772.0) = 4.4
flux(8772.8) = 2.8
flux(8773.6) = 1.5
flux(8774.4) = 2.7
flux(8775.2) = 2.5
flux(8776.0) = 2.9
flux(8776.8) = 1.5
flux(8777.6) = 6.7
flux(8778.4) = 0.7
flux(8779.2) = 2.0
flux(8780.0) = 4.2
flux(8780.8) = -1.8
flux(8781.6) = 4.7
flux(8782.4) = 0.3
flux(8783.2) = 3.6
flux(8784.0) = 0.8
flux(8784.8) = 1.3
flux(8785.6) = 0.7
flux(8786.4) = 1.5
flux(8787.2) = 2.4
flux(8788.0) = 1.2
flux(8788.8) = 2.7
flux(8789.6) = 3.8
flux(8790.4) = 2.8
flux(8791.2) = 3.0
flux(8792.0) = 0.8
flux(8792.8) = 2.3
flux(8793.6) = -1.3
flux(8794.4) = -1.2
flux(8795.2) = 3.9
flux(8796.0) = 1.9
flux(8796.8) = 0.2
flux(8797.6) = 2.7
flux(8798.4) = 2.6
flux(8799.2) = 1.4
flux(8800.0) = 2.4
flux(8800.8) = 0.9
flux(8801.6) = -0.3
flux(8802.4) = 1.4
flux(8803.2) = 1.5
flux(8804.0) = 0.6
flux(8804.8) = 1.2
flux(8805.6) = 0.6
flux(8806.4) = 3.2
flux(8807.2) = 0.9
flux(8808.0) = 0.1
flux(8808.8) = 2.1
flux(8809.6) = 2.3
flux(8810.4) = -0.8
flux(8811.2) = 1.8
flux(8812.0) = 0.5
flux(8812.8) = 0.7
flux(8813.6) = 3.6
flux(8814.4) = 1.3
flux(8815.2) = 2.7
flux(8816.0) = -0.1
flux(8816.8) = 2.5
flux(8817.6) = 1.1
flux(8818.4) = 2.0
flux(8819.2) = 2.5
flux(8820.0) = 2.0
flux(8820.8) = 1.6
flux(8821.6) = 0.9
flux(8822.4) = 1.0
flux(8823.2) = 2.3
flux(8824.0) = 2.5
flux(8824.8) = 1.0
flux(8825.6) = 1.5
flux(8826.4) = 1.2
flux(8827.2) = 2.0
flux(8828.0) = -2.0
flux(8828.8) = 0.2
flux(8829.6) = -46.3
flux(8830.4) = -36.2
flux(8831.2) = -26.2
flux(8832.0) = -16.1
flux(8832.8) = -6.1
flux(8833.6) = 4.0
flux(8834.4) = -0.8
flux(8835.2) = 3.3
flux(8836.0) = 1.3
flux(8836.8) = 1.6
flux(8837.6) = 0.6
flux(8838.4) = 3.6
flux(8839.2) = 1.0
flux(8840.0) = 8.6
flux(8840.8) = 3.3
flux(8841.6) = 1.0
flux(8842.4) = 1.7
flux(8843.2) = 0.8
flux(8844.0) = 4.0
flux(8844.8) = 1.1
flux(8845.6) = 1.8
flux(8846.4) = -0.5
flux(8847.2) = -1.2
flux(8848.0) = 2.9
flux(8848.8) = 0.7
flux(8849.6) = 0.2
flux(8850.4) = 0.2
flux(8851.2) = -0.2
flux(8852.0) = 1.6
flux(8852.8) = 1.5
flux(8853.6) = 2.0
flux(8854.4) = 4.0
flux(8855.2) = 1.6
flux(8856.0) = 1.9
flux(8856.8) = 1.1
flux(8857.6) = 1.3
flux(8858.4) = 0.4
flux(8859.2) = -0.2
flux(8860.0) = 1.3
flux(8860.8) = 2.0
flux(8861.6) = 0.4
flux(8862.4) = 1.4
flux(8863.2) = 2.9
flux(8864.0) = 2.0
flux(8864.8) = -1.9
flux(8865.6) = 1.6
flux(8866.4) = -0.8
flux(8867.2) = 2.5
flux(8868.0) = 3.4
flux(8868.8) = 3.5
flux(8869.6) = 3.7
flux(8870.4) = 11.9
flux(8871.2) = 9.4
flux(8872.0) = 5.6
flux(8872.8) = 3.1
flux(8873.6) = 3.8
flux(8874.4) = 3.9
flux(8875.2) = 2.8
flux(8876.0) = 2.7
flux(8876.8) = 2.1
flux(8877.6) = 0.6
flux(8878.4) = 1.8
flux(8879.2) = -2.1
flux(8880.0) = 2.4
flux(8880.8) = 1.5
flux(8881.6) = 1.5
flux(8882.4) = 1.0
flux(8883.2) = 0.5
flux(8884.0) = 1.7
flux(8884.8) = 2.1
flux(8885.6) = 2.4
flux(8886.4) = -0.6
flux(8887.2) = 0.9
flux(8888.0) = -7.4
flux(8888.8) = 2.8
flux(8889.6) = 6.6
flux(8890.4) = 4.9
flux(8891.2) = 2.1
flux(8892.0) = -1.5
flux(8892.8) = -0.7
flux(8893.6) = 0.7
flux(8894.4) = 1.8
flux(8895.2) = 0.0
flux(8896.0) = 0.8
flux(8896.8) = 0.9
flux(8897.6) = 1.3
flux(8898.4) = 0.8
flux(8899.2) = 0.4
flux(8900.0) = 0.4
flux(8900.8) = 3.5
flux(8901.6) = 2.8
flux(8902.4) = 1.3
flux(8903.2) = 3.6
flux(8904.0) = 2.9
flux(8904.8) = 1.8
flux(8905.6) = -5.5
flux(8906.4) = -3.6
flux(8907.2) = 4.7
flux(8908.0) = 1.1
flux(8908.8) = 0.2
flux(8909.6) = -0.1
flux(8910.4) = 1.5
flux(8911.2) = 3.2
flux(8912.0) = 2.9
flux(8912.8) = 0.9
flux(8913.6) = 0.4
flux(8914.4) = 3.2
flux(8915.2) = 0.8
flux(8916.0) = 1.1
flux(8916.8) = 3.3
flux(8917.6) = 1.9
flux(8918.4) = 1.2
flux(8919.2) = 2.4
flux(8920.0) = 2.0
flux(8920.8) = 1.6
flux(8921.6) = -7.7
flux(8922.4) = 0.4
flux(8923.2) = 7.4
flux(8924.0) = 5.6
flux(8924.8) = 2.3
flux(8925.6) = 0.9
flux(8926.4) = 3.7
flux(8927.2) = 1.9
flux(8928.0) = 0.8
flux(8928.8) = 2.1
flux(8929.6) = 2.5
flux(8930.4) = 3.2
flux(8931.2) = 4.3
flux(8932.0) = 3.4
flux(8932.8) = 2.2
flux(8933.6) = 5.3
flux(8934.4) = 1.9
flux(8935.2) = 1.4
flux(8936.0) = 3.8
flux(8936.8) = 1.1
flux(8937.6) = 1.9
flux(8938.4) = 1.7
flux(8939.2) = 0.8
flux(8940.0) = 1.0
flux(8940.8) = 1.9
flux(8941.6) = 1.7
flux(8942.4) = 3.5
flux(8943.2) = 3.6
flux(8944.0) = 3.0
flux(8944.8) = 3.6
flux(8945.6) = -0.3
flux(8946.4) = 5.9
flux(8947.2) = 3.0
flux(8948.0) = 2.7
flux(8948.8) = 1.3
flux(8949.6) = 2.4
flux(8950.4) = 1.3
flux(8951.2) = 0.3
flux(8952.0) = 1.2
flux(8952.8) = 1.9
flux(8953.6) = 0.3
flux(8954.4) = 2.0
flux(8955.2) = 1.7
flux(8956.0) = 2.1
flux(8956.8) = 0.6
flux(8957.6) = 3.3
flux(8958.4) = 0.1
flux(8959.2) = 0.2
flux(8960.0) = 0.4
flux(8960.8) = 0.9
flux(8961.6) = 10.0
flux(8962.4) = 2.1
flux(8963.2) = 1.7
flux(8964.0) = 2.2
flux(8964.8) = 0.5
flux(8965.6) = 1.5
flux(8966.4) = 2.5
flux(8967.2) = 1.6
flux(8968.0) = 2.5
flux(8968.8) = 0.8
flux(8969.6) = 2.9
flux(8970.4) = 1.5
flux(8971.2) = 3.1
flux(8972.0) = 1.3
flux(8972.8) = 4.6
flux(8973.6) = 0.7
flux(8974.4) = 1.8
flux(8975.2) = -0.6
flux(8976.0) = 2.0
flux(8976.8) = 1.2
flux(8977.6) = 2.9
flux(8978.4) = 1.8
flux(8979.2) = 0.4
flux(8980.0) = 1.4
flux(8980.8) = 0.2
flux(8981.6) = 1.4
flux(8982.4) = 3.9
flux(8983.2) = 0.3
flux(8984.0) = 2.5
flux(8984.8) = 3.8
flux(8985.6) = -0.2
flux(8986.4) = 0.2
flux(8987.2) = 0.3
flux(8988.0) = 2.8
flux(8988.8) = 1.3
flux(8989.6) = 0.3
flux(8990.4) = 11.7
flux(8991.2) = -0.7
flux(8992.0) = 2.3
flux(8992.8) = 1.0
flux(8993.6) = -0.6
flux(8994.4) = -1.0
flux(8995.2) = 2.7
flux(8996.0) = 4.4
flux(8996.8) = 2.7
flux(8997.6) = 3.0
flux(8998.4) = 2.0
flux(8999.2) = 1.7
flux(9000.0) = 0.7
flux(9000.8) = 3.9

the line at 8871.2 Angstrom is H-gamma 4340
